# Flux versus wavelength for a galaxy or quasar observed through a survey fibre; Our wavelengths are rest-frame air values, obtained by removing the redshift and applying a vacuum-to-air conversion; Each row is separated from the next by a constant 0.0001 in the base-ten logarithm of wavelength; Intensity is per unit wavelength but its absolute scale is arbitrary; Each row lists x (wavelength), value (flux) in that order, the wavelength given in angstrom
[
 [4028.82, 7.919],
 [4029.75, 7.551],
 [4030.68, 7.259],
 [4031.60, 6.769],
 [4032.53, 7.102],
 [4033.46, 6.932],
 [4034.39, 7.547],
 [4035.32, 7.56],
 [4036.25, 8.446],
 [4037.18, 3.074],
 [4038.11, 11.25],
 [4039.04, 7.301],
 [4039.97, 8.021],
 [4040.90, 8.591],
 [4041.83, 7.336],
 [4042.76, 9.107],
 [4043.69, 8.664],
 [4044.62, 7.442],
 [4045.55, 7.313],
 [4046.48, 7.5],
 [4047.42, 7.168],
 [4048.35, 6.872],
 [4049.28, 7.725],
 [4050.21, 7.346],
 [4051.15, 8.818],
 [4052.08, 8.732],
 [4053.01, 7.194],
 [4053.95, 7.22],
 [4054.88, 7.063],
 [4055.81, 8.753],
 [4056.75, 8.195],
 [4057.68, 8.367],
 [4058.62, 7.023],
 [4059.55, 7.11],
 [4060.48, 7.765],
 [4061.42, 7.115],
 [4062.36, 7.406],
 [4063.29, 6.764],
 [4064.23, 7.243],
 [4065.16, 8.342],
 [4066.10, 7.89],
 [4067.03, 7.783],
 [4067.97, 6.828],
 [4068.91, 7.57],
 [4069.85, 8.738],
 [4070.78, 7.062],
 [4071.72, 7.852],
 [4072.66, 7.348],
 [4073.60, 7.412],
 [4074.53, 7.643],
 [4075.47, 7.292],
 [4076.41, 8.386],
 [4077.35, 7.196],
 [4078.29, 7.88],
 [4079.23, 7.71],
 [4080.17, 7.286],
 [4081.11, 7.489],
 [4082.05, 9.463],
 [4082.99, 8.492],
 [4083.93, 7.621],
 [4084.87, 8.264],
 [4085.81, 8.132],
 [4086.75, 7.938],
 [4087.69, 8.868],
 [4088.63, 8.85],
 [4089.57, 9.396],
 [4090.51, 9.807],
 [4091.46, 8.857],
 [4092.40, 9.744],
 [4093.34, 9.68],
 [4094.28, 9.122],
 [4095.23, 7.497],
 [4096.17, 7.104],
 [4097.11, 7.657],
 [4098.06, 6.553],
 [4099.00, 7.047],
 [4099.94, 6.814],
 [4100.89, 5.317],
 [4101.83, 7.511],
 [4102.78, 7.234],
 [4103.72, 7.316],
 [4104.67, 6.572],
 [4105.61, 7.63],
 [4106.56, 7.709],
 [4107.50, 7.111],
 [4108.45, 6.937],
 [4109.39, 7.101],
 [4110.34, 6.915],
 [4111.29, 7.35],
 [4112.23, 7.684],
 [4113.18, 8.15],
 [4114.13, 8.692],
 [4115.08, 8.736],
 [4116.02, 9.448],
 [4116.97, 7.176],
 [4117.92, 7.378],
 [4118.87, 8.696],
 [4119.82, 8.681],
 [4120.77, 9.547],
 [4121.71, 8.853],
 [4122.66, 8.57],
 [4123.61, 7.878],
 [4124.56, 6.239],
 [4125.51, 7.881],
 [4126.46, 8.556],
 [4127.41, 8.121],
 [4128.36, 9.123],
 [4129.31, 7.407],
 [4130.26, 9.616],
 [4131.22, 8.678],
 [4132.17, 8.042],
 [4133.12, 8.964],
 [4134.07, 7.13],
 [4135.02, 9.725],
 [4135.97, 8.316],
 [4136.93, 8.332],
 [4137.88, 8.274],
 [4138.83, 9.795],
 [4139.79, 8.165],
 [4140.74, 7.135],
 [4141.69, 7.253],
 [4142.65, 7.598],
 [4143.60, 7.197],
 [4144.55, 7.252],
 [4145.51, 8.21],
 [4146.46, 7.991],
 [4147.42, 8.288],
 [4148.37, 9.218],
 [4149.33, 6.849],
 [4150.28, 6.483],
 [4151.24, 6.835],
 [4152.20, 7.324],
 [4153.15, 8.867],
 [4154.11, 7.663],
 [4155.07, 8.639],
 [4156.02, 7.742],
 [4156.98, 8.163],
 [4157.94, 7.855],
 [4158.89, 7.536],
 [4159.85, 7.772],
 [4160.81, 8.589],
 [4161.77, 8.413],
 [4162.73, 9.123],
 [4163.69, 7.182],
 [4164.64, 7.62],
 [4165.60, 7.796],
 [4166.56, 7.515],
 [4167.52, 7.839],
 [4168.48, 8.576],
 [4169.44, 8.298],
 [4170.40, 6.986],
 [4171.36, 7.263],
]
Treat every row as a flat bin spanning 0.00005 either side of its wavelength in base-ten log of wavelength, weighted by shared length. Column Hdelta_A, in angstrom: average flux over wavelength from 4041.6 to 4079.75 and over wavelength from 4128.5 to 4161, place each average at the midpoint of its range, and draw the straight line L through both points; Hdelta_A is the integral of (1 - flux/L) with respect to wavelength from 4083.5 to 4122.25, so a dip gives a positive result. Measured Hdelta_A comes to -0.6 angstrom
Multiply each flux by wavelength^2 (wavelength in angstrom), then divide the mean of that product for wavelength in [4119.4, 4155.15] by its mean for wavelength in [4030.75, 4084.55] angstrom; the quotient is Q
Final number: 1.10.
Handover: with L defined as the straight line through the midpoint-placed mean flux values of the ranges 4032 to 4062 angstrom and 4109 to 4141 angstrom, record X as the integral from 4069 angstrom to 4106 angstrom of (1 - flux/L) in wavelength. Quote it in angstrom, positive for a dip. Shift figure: 0.4 angstrom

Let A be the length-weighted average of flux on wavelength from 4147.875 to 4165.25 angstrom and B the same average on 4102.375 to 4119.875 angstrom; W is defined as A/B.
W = 1.0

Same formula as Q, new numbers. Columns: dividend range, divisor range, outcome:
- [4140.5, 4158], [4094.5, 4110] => 1.11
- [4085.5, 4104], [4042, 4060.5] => 1.06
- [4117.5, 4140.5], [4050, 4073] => 1.13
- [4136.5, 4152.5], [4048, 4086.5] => 1.05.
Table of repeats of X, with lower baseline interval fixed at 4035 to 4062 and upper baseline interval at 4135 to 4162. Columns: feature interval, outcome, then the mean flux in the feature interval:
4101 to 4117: 0.6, 7.57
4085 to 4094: -1.4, 9.01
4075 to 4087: -0.2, 7.93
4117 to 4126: -0.3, 8.14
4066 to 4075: 0.2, 7.6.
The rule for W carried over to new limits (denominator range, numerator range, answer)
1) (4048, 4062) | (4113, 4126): 1.08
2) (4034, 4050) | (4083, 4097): 1.12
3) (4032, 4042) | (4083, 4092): 1.14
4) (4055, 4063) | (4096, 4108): 0.92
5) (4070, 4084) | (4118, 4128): 1.07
